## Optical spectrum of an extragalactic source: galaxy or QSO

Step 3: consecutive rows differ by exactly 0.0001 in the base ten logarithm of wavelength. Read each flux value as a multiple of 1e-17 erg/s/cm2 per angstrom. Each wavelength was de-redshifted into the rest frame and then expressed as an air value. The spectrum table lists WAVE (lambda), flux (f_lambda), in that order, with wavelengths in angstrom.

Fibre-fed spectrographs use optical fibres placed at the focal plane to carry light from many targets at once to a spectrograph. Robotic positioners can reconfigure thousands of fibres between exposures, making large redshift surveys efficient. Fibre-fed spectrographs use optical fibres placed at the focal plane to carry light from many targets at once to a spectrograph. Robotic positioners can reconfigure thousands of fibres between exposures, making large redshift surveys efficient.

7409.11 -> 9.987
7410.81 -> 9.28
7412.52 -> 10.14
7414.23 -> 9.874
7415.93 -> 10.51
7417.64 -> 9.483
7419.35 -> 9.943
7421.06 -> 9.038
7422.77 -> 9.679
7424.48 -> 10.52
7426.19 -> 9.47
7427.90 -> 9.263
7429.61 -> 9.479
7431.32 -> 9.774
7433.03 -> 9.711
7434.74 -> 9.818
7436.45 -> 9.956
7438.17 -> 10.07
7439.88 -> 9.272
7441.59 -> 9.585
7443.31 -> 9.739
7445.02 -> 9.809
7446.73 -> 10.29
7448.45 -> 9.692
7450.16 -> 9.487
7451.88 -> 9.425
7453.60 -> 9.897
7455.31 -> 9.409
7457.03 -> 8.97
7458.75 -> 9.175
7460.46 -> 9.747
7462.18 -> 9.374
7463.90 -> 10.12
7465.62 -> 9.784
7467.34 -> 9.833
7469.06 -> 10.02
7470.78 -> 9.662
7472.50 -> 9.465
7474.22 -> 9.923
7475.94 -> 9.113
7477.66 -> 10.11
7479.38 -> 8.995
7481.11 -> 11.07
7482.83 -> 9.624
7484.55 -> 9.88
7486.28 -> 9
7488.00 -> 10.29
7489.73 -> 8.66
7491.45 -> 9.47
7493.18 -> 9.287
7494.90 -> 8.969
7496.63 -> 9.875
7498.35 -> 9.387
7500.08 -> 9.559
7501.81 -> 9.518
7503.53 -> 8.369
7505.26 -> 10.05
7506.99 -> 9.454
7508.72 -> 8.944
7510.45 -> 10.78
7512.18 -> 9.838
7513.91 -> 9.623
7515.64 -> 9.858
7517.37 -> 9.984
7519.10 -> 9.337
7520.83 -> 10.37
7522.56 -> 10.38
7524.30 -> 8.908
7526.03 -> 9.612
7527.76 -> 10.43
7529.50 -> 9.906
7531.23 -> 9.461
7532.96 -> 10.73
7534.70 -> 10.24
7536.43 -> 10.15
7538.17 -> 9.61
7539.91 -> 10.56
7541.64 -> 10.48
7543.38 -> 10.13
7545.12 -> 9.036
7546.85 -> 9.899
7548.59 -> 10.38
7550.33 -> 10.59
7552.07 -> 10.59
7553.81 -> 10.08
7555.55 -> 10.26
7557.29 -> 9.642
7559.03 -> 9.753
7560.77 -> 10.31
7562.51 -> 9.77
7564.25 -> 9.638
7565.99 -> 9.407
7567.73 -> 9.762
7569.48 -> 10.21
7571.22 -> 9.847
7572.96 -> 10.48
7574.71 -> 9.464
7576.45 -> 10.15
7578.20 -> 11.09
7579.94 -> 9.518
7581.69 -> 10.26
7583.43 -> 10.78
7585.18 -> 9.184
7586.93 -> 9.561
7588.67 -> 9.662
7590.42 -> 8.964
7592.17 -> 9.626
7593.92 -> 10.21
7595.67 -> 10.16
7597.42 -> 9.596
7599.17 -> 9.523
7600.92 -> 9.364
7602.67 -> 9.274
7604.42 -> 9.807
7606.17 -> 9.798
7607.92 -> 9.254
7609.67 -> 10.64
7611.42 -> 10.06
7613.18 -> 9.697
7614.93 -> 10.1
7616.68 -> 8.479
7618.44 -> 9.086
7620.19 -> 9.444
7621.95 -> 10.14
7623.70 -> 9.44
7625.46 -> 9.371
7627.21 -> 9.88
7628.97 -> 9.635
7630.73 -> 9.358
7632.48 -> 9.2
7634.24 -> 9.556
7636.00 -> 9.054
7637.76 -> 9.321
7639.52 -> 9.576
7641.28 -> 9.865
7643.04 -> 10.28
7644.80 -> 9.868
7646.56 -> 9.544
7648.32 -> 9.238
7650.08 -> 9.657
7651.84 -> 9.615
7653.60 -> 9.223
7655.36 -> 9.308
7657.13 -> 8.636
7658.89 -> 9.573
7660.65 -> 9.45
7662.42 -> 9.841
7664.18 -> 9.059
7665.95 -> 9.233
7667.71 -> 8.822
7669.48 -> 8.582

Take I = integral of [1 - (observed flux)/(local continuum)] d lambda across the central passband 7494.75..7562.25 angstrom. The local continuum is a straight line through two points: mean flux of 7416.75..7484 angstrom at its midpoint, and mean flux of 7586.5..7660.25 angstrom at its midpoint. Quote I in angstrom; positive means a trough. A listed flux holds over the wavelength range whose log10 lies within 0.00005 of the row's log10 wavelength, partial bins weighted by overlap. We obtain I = -1.76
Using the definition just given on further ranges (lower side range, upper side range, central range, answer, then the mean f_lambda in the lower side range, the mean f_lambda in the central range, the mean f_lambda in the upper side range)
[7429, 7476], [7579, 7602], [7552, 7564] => -0.36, 9.68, 10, 9.72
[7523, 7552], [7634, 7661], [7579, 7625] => 0.15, 10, 9.68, 9.49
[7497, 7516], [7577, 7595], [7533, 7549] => -0.60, 9.58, 10.1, 9.89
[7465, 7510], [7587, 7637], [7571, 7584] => -0.85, 9.56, 10.2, 9.58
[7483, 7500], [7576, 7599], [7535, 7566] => -1.03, 9.44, 10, 9.89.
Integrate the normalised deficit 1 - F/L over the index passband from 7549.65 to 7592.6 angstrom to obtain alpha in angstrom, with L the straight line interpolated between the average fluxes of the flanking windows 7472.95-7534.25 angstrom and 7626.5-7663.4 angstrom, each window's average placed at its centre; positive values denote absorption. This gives -1.6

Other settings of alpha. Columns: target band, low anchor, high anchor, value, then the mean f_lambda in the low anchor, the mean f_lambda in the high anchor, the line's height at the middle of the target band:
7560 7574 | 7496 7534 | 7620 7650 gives -0.4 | 9.75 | 9.58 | 9.67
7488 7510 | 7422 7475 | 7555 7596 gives 0.9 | 9.69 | 9.9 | 9.77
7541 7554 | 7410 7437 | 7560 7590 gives -0.3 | 9.74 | 9.93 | 9.9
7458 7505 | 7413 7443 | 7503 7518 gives 0.6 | 9.74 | 9.68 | 9.7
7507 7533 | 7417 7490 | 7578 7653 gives -0.5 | 9.67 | 9.65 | 9.67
